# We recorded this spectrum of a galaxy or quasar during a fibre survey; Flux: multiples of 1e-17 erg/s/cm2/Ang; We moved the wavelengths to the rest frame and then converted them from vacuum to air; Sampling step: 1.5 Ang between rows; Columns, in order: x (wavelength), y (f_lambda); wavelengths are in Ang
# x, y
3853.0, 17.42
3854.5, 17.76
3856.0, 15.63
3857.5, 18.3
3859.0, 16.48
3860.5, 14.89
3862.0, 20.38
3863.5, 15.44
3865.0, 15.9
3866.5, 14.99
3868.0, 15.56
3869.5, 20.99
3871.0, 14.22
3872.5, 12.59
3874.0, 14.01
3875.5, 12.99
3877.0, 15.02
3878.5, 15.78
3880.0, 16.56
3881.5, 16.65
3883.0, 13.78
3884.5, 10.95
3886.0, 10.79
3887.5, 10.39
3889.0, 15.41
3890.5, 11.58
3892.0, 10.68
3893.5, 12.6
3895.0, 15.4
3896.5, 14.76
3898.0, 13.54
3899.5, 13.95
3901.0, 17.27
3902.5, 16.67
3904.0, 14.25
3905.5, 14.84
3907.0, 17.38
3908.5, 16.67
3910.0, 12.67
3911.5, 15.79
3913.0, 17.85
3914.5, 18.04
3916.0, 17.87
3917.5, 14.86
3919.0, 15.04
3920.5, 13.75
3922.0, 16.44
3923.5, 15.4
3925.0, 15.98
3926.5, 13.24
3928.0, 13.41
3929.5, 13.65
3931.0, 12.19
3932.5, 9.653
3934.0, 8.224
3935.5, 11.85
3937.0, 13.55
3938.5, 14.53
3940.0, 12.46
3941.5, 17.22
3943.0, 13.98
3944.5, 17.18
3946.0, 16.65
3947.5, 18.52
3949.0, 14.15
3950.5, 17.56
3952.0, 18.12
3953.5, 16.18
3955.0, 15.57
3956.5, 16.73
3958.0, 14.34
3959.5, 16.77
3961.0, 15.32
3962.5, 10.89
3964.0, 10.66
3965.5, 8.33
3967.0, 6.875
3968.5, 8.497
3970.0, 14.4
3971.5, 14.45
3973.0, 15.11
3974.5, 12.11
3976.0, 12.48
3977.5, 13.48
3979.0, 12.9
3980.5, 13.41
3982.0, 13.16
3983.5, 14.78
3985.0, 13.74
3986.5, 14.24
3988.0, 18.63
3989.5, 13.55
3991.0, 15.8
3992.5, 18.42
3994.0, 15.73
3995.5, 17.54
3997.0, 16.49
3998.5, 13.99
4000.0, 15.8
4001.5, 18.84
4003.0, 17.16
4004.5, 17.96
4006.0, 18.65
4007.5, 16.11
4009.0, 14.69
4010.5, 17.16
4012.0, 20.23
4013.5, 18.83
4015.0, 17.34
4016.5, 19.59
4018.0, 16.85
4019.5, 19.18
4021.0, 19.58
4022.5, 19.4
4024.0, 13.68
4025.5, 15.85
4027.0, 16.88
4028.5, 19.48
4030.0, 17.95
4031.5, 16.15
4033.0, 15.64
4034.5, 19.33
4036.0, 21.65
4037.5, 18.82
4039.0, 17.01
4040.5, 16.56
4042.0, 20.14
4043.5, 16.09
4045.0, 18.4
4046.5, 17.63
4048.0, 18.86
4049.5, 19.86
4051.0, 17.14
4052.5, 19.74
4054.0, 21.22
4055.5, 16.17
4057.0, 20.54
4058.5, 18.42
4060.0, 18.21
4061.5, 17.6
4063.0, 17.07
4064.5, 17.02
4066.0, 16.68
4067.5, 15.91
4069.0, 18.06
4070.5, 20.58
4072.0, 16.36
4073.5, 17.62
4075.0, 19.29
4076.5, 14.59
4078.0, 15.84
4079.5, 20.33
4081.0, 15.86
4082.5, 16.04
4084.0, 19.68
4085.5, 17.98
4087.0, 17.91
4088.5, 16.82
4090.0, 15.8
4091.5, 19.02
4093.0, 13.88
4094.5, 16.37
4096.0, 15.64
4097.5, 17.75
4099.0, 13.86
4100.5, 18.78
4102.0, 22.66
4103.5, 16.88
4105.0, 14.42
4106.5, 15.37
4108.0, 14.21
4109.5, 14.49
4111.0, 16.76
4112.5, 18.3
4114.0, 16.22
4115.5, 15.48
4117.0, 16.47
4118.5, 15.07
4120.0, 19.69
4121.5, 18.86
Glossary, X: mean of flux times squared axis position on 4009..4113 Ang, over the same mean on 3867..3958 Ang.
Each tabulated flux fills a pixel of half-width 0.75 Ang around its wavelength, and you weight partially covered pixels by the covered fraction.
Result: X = 1.29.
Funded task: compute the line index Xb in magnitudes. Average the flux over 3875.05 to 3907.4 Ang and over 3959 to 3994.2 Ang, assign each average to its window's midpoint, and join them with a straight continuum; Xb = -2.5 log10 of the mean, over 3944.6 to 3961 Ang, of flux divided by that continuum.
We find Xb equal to -0.20 mag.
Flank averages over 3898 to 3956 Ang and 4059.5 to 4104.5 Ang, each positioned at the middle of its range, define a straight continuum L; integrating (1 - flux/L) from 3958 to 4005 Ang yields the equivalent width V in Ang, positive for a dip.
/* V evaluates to 4.88 Ang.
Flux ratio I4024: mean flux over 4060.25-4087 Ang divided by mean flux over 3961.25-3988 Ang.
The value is 1.4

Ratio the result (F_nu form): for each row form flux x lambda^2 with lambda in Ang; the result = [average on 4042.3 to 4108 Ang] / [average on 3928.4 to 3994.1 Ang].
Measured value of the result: 1.3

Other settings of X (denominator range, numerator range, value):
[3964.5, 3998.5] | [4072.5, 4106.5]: 1.31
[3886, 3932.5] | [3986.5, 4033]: 1.24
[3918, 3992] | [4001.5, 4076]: 1.34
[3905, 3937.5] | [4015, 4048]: 1.31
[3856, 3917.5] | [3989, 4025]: 1.21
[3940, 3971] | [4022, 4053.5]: 1.30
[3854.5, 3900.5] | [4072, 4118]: 1.27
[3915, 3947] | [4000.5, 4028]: 1.30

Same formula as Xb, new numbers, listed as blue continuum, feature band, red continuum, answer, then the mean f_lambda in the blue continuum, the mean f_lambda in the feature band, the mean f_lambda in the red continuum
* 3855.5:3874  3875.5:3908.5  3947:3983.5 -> 0.094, 16.2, 14.2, 13.7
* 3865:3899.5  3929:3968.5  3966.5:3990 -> -0.019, 14.1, 13.8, 13.3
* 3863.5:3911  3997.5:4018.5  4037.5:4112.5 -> -0.063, 14.5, 17.4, 17.4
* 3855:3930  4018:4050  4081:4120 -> -0.115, 15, 18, 16.7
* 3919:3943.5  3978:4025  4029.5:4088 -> -0.038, 13.5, 16.5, 17.9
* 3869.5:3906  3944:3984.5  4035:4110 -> 0.110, 14.1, 14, 17.6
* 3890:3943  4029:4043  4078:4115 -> -0.134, 14.4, 18.1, 16.8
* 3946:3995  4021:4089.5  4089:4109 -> -0.137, 14.3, 17.8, 16.5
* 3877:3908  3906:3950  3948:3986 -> -0.064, 14.2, 14.8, 13.6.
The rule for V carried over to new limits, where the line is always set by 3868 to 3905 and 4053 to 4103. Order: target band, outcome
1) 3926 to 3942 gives 2.6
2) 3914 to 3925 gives -0.8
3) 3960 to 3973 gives 3.4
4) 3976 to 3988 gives 1.5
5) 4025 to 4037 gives -0.8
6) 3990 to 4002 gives -0.2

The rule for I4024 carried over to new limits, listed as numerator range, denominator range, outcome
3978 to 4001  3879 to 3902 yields 1.11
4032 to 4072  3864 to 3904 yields 1.27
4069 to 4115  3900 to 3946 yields 1.15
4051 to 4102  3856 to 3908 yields 1.18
